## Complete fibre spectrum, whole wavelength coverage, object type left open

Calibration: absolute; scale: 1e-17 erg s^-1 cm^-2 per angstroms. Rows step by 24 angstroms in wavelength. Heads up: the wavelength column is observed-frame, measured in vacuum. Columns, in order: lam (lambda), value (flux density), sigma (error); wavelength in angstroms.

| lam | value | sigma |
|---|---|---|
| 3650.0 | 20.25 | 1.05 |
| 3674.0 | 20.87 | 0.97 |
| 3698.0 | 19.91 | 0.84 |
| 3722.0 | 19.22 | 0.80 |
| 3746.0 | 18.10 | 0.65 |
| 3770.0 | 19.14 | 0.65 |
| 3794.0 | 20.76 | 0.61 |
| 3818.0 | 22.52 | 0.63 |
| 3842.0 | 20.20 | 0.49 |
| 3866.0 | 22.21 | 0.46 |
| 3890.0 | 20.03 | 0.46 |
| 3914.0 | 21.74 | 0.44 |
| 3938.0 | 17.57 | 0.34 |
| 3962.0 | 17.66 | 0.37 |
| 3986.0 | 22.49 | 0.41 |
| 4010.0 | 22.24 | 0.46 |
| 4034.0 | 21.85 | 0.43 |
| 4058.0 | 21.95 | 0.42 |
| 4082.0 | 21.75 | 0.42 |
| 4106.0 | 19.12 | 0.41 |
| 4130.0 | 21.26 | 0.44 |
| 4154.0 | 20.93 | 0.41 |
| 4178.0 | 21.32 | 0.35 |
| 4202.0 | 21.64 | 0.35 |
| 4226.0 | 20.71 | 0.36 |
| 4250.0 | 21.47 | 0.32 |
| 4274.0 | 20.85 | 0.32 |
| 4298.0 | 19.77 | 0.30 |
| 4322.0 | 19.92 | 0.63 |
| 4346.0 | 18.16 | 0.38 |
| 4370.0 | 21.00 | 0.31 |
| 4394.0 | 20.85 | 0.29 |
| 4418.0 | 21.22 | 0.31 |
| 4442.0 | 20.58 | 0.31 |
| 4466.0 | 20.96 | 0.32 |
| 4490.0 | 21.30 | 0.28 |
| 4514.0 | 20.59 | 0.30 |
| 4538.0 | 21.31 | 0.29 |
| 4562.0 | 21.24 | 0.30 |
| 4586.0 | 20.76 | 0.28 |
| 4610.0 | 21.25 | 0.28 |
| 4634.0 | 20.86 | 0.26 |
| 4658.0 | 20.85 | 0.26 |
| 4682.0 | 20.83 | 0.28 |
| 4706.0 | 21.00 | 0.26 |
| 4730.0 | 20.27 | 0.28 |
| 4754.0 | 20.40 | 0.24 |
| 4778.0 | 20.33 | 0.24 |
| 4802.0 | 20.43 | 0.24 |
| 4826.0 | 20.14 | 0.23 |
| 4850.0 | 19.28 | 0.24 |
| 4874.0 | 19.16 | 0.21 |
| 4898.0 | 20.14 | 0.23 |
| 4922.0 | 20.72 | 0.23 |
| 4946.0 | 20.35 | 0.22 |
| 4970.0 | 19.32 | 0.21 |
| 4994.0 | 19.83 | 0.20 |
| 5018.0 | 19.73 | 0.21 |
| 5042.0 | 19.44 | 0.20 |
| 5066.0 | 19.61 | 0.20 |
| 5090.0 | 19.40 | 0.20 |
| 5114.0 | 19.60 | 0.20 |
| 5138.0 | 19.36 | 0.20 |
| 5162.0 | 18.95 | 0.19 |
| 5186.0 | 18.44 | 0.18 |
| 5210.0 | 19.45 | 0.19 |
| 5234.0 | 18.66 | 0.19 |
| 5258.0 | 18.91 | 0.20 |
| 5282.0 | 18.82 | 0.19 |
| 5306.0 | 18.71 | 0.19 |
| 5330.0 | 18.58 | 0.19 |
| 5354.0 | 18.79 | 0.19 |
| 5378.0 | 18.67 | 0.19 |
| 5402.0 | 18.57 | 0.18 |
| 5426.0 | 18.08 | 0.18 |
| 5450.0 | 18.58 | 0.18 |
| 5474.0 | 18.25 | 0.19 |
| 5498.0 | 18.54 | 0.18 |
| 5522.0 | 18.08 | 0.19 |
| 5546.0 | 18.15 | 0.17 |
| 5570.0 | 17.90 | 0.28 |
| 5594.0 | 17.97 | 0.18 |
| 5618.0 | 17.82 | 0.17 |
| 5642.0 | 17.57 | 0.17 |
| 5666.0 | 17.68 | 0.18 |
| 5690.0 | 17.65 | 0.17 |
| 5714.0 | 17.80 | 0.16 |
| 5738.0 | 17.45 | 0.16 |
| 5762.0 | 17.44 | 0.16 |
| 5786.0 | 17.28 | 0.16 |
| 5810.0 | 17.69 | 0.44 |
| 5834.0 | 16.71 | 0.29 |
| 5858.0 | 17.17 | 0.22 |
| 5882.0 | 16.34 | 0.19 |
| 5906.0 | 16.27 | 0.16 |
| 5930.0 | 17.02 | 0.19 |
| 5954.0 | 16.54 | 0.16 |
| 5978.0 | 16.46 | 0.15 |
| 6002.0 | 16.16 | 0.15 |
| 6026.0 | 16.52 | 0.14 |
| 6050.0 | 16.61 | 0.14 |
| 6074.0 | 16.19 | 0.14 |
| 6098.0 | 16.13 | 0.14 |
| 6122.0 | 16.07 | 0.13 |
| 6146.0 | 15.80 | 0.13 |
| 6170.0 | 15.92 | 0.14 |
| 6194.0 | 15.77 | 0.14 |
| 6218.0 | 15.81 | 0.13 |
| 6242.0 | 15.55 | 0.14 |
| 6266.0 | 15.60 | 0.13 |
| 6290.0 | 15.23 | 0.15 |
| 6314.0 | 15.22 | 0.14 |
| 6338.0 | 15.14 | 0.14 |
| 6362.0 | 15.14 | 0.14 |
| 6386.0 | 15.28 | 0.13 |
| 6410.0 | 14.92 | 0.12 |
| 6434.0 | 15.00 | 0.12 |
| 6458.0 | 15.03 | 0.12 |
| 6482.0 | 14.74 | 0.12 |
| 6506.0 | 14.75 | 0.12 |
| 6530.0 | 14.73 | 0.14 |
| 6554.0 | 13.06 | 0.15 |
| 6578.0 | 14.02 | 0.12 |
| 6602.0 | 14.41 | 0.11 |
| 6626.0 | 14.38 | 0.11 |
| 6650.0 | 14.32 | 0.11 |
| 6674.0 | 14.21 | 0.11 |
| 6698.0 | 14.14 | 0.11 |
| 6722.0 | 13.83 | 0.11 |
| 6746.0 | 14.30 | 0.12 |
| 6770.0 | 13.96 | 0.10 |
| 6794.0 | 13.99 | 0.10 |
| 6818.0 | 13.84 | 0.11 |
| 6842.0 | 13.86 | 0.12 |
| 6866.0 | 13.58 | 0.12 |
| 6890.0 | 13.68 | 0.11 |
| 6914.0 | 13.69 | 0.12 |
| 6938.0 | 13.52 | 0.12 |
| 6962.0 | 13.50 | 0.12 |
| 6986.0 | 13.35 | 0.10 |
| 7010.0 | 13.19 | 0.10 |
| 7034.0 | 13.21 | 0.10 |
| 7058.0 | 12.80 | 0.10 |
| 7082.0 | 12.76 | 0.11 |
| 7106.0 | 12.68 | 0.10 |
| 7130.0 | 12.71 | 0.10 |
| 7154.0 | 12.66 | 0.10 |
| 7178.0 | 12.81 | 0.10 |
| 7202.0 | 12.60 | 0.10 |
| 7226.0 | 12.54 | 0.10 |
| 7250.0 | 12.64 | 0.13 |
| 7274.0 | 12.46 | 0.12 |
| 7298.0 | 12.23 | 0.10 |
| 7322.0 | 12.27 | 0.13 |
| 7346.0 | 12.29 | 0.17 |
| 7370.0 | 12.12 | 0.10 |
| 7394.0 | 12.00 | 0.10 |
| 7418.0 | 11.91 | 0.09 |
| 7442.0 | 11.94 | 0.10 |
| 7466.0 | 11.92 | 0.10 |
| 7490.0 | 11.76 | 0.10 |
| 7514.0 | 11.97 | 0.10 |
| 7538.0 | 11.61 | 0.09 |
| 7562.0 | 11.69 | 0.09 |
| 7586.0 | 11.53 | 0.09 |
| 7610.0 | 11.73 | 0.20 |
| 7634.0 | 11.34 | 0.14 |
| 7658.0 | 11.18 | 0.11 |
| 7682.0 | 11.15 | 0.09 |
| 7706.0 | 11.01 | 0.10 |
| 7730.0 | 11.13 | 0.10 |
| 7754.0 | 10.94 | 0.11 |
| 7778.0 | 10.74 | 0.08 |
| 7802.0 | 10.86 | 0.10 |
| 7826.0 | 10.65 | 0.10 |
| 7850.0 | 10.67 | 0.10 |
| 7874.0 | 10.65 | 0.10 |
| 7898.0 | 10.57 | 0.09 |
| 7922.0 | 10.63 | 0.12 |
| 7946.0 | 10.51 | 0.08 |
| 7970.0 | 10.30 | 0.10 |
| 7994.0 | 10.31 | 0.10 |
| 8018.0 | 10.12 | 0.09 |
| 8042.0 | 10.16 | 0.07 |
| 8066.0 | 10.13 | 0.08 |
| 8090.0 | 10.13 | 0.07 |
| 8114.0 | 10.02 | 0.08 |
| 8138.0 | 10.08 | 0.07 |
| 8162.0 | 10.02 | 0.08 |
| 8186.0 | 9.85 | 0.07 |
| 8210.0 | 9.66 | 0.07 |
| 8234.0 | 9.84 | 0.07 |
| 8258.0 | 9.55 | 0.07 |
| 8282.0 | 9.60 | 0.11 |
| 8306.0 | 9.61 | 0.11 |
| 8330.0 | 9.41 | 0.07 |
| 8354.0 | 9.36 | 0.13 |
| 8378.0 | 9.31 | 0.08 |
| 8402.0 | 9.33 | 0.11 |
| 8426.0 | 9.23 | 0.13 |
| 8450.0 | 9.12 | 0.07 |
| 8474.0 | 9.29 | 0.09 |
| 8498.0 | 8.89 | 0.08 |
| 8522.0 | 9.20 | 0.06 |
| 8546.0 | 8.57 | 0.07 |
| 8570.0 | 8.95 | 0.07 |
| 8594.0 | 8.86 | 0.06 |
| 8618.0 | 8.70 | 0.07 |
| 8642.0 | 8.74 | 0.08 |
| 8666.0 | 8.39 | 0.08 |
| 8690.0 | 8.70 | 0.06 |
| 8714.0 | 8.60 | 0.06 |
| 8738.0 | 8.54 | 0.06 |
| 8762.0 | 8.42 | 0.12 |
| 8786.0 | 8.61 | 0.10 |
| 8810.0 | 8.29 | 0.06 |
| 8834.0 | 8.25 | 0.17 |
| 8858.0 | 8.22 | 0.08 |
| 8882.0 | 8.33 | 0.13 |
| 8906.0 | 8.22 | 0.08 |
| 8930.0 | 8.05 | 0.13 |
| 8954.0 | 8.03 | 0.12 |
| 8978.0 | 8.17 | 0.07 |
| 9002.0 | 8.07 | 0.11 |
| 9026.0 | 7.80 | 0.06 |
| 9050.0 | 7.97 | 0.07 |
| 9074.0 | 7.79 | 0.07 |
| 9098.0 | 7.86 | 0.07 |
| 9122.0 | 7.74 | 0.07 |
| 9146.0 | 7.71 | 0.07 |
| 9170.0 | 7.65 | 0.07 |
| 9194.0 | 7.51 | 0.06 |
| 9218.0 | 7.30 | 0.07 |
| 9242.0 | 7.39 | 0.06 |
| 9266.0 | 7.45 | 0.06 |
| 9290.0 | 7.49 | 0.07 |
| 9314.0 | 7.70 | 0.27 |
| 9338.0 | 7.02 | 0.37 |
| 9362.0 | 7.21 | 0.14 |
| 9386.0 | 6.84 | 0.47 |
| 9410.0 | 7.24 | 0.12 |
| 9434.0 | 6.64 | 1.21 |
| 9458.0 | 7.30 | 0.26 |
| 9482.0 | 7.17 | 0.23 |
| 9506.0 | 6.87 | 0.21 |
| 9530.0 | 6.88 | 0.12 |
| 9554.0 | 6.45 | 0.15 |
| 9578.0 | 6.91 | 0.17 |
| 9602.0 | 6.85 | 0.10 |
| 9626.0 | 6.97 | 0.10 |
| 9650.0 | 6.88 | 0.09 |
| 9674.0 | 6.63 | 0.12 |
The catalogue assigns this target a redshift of 0.00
